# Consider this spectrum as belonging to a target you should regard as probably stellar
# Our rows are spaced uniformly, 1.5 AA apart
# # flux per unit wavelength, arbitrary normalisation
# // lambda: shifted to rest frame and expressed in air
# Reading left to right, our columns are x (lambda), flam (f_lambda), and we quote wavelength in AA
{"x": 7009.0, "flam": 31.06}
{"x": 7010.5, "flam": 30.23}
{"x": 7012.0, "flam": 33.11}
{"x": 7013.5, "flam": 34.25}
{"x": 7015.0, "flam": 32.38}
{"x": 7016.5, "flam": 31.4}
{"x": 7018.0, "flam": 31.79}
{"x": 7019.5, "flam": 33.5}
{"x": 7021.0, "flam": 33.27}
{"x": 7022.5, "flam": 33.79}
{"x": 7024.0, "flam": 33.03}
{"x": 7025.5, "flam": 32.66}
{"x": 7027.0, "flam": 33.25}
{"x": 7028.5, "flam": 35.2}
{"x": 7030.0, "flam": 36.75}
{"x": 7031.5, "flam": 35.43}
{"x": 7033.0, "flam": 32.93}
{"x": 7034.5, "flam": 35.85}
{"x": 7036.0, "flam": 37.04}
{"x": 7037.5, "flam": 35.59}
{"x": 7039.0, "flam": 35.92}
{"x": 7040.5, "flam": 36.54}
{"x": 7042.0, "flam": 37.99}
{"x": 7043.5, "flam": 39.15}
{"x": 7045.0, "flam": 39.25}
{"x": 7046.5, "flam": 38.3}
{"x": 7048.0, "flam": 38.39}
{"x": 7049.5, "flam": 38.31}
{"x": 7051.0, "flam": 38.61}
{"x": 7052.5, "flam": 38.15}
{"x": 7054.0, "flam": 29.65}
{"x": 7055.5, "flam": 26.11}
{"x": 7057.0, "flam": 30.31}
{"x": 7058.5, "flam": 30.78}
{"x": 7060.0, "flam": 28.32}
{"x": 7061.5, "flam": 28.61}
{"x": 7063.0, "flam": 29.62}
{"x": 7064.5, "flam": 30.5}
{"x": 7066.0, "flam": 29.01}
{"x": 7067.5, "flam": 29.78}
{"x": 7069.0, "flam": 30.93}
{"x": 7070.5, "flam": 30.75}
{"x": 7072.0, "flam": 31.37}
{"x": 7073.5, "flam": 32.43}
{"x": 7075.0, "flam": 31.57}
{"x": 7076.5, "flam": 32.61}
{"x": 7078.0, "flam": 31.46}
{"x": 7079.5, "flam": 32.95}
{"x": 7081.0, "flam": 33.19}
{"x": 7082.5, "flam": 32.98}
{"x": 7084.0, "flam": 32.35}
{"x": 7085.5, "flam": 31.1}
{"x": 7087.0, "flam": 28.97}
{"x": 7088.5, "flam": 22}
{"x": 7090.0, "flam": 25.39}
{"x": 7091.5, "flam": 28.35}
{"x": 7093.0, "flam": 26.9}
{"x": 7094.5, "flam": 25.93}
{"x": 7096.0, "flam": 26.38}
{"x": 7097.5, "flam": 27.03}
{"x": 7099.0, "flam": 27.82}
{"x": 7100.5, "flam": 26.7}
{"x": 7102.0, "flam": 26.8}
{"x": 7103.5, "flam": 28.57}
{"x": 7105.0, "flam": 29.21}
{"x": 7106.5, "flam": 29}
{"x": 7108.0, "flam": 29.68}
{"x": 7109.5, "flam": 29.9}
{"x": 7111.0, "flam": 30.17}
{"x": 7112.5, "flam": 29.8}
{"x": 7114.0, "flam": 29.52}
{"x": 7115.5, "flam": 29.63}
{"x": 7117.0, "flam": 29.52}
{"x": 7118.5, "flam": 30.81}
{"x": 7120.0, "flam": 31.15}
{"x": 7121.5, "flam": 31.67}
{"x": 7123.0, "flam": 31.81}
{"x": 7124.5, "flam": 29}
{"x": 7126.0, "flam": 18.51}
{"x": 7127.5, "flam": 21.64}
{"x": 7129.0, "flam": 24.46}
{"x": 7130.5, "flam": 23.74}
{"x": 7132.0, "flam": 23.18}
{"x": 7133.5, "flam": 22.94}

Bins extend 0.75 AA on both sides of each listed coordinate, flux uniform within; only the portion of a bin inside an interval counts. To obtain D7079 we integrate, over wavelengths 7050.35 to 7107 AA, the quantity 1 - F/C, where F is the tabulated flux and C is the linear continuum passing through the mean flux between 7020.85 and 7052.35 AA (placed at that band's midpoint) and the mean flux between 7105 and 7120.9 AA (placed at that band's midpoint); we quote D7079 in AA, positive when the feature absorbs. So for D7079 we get 5.1 AA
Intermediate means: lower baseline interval 36.2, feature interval 29.8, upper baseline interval 29.9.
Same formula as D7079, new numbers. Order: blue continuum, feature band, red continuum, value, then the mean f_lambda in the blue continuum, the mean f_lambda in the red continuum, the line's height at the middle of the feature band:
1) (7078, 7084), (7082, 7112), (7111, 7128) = 2.69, 32.8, 28.6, 31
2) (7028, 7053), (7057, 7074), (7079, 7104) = 1.34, 37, 28.4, 32.8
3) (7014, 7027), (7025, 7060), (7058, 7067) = -4.67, 32.8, 29.4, 31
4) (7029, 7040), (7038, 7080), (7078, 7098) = -0.72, 35.7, 28.9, 32.5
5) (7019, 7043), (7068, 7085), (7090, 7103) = -1.53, 35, 26.9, 29.4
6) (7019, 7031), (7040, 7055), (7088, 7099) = -2.78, 34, 26.2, 31.4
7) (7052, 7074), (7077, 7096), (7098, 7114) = 0.17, 30.3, 28.8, 29.5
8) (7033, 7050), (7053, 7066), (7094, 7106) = 1.83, 37.3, 27.4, 34.2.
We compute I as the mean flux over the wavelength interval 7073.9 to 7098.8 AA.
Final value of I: 29.3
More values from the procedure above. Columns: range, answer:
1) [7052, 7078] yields 30.6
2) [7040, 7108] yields 31.1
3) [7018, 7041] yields 34.6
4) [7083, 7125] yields 28.8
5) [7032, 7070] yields 33.8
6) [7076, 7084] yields 32.6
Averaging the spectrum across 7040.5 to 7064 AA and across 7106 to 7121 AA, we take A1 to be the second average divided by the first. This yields 0.9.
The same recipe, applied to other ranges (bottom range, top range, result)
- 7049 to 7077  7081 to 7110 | 0.90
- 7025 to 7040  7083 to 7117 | 0.81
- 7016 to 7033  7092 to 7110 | 0.83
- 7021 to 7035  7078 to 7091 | 0.87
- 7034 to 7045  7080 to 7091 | 0.80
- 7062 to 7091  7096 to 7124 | 0.96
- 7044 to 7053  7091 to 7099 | 0.70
